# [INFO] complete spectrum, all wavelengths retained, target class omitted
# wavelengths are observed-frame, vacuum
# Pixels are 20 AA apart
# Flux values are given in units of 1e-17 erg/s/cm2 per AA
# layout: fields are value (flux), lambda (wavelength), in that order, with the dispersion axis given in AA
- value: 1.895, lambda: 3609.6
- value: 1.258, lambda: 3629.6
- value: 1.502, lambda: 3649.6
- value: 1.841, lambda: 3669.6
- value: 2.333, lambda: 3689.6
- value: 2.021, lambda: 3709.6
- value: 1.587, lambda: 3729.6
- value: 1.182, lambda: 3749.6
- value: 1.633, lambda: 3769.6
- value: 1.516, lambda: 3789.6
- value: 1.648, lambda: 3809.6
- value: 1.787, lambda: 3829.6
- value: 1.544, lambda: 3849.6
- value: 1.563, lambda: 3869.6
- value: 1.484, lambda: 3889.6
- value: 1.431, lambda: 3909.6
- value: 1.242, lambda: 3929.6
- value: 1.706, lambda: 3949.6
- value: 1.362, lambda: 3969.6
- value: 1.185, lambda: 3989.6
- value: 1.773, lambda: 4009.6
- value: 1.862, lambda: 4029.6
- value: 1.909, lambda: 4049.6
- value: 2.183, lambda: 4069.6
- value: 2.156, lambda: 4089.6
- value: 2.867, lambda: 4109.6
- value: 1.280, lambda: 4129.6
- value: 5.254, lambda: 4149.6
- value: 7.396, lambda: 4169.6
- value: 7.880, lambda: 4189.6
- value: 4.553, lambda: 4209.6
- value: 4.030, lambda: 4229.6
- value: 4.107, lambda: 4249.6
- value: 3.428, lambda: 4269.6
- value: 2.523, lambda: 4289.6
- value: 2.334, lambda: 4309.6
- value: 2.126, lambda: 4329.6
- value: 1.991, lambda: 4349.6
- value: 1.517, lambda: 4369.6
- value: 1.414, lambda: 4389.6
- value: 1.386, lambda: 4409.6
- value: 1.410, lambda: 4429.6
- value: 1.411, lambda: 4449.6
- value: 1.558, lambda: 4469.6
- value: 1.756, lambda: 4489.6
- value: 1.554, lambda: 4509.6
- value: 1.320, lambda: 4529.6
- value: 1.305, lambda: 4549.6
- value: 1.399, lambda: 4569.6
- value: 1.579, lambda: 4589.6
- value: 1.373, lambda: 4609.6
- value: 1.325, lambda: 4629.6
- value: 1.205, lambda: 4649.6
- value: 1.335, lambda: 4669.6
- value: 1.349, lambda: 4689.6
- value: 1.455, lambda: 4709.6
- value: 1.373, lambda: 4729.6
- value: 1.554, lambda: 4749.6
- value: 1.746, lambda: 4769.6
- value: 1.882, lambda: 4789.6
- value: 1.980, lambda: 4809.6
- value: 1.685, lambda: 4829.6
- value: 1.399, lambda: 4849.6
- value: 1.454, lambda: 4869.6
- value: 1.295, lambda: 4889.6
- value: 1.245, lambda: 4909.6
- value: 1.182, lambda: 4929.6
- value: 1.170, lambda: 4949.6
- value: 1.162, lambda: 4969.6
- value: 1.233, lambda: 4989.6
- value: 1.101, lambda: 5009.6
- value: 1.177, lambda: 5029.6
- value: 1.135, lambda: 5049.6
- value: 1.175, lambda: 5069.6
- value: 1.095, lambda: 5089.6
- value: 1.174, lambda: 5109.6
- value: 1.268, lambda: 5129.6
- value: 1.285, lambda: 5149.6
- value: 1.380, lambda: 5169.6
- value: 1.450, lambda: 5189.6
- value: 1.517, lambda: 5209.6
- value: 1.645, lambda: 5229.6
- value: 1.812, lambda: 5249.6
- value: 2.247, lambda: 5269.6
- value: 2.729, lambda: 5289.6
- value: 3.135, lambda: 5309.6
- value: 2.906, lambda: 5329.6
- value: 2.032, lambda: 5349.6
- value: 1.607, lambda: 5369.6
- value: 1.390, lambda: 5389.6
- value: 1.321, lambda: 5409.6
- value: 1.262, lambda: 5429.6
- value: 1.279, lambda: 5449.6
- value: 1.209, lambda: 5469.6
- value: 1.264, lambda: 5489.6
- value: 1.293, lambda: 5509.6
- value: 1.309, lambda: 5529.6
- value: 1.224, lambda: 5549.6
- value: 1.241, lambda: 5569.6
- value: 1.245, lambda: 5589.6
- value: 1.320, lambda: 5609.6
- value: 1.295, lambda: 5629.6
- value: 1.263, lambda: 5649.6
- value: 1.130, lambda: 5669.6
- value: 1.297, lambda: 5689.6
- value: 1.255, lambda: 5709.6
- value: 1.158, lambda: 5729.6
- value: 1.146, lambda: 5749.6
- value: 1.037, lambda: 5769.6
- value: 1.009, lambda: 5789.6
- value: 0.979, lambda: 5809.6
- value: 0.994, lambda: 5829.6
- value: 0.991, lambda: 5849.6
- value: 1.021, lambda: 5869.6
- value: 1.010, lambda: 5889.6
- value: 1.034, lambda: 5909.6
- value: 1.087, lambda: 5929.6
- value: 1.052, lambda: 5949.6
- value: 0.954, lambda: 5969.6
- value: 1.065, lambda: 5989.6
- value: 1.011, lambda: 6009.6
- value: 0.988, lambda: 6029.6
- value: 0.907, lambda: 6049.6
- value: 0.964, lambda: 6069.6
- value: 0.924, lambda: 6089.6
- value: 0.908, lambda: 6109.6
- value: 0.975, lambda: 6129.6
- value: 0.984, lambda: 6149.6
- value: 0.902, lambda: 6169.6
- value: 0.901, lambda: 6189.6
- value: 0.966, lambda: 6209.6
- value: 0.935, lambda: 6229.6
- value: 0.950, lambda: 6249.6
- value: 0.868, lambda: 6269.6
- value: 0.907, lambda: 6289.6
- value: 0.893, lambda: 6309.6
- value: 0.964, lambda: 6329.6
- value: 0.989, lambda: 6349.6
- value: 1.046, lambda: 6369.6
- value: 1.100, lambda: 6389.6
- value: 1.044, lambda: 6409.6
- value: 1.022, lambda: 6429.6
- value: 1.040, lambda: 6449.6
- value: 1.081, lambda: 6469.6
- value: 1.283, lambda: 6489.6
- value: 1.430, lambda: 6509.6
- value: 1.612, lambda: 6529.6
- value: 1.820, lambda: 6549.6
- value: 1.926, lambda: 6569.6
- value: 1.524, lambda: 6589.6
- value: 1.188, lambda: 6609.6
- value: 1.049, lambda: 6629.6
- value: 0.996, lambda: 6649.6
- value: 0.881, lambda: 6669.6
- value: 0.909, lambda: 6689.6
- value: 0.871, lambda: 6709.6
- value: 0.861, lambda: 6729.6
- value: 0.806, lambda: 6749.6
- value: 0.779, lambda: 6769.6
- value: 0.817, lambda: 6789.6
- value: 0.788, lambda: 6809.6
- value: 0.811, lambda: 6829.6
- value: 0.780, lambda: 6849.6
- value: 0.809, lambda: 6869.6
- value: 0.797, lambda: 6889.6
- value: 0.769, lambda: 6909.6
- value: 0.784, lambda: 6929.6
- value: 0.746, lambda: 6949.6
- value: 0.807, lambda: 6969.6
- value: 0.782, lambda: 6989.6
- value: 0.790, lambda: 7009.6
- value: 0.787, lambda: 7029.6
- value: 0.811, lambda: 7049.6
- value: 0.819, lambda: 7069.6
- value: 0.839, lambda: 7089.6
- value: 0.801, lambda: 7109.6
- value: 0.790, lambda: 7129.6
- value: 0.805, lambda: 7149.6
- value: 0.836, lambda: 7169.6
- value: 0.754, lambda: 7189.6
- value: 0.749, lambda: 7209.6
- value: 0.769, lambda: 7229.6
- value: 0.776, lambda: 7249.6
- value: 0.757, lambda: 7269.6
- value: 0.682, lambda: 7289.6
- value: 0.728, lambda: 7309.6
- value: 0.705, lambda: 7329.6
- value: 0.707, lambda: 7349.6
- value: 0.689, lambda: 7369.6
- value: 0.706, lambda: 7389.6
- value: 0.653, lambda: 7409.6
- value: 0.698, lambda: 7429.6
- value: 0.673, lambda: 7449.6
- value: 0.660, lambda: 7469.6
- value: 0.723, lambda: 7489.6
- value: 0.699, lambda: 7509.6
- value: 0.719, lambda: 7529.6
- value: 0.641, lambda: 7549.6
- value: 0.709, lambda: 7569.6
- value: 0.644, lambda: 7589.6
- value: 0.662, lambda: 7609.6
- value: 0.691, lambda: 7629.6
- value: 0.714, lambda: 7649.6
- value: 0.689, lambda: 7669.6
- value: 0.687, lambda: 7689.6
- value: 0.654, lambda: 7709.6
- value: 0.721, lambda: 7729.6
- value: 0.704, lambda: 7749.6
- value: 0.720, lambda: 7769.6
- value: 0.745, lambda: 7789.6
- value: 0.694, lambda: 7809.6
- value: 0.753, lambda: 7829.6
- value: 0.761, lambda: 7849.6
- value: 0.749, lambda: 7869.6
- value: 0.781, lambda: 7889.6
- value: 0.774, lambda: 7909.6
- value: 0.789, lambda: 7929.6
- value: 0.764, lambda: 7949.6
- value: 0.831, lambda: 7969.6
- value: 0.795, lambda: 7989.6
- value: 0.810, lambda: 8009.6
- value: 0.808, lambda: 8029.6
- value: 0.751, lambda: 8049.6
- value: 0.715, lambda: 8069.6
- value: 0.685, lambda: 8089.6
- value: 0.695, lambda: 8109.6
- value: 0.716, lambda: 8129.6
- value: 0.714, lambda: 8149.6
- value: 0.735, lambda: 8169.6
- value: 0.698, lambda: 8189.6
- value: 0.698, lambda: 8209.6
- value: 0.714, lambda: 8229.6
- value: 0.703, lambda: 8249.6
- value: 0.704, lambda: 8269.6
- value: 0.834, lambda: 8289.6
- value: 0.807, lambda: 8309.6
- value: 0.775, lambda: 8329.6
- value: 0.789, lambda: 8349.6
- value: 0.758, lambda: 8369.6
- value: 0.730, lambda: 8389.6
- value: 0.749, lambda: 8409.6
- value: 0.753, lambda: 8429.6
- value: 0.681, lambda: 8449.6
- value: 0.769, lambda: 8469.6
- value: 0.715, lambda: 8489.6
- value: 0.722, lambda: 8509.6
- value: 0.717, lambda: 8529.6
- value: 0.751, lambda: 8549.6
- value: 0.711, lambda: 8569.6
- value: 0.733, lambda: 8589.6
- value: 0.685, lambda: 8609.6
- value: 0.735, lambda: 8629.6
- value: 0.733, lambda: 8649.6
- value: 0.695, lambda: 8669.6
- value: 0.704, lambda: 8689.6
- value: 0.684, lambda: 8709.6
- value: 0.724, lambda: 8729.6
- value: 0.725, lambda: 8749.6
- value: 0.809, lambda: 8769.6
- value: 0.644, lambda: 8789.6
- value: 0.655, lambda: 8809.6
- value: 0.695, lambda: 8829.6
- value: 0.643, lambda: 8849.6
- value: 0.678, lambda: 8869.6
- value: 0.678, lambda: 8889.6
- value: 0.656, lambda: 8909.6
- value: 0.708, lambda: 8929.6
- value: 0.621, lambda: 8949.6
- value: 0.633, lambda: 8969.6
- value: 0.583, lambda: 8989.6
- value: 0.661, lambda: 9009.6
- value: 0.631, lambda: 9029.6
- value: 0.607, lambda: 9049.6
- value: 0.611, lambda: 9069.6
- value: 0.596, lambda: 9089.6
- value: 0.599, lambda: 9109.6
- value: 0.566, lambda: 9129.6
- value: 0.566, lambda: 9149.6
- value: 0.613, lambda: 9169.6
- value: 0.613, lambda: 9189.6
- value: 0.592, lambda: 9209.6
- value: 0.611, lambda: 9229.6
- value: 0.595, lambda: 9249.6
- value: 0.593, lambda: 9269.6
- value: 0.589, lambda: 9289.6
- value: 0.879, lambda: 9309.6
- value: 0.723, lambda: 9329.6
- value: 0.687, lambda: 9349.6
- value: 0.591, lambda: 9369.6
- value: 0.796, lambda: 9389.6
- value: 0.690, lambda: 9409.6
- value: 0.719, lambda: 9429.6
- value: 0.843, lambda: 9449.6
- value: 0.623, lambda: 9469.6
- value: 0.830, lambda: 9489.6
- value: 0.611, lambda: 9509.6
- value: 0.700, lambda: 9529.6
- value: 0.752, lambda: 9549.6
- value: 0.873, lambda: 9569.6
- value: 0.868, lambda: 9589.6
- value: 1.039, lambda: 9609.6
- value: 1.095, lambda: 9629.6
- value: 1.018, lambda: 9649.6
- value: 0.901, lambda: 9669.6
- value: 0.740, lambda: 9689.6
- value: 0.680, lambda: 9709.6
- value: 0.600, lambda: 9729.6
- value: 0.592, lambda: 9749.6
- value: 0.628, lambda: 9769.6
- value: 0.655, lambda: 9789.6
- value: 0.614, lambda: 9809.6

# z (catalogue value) 2.44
